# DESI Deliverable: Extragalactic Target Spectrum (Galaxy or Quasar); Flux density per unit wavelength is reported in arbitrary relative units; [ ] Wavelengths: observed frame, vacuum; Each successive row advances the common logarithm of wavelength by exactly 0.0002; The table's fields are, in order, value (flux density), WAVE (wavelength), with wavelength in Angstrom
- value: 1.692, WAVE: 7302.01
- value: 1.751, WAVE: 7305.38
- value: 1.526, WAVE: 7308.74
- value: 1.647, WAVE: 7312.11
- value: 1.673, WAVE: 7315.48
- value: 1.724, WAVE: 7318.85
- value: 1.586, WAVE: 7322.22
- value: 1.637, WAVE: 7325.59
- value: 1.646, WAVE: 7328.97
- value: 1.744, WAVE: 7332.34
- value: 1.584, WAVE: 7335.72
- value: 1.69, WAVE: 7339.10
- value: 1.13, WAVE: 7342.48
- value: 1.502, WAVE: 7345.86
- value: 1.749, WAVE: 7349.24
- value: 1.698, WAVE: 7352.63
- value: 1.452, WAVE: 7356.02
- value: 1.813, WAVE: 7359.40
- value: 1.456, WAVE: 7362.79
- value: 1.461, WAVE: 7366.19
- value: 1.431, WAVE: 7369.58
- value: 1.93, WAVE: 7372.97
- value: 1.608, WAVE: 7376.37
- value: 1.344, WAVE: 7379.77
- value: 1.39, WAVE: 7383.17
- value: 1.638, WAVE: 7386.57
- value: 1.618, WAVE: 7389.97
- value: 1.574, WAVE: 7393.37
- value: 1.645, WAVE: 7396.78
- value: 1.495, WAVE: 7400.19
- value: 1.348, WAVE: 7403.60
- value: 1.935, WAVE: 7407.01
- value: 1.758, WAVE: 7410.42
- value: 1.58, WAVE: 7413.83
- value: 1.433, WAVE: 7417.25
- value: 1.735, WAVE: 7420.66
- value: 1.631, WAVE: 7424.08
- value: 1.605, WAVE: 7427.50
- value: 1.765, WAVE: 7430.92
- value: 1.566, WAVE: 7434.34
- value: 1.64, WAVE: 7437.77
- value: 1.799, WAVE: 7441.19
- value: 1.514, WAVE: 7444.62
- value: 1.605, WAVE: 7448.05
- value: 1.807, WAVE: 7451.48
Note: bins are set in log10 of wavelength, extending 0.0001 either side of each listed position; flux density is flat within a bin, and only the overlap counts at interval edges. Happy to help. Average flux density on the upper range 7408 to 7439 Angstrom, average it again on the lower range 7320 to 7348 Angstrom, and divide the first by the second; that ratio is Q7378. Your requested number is 1.0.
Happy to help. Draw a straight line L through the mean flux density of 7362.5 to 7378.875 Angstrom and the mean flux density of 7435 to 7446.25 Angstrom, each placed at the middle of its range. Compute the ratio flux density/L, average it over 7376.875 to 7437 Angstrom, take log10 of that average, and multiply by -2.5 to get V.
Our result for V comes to 0.01 mag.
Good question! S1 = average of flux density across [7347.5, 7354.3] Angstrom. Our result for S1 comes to 1.72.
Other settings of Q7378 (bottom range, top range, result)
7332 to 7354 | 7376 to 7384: 0.91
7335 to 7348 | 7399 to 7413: 1.11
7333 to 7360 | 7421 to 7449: 1.05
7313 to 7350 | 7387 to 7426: 1.01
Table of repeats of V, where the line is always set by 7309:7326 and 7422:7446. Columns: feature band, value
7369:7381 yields 0.03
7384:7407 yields 0.05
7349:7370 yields 0.05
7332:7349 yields 0.08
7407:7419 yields 0.00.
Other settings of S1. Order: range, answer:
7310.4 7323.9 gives 1.66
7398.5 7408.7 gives 1.59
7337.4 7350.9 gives 1.52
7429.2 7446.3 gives 1.66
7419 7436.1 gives 1.66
